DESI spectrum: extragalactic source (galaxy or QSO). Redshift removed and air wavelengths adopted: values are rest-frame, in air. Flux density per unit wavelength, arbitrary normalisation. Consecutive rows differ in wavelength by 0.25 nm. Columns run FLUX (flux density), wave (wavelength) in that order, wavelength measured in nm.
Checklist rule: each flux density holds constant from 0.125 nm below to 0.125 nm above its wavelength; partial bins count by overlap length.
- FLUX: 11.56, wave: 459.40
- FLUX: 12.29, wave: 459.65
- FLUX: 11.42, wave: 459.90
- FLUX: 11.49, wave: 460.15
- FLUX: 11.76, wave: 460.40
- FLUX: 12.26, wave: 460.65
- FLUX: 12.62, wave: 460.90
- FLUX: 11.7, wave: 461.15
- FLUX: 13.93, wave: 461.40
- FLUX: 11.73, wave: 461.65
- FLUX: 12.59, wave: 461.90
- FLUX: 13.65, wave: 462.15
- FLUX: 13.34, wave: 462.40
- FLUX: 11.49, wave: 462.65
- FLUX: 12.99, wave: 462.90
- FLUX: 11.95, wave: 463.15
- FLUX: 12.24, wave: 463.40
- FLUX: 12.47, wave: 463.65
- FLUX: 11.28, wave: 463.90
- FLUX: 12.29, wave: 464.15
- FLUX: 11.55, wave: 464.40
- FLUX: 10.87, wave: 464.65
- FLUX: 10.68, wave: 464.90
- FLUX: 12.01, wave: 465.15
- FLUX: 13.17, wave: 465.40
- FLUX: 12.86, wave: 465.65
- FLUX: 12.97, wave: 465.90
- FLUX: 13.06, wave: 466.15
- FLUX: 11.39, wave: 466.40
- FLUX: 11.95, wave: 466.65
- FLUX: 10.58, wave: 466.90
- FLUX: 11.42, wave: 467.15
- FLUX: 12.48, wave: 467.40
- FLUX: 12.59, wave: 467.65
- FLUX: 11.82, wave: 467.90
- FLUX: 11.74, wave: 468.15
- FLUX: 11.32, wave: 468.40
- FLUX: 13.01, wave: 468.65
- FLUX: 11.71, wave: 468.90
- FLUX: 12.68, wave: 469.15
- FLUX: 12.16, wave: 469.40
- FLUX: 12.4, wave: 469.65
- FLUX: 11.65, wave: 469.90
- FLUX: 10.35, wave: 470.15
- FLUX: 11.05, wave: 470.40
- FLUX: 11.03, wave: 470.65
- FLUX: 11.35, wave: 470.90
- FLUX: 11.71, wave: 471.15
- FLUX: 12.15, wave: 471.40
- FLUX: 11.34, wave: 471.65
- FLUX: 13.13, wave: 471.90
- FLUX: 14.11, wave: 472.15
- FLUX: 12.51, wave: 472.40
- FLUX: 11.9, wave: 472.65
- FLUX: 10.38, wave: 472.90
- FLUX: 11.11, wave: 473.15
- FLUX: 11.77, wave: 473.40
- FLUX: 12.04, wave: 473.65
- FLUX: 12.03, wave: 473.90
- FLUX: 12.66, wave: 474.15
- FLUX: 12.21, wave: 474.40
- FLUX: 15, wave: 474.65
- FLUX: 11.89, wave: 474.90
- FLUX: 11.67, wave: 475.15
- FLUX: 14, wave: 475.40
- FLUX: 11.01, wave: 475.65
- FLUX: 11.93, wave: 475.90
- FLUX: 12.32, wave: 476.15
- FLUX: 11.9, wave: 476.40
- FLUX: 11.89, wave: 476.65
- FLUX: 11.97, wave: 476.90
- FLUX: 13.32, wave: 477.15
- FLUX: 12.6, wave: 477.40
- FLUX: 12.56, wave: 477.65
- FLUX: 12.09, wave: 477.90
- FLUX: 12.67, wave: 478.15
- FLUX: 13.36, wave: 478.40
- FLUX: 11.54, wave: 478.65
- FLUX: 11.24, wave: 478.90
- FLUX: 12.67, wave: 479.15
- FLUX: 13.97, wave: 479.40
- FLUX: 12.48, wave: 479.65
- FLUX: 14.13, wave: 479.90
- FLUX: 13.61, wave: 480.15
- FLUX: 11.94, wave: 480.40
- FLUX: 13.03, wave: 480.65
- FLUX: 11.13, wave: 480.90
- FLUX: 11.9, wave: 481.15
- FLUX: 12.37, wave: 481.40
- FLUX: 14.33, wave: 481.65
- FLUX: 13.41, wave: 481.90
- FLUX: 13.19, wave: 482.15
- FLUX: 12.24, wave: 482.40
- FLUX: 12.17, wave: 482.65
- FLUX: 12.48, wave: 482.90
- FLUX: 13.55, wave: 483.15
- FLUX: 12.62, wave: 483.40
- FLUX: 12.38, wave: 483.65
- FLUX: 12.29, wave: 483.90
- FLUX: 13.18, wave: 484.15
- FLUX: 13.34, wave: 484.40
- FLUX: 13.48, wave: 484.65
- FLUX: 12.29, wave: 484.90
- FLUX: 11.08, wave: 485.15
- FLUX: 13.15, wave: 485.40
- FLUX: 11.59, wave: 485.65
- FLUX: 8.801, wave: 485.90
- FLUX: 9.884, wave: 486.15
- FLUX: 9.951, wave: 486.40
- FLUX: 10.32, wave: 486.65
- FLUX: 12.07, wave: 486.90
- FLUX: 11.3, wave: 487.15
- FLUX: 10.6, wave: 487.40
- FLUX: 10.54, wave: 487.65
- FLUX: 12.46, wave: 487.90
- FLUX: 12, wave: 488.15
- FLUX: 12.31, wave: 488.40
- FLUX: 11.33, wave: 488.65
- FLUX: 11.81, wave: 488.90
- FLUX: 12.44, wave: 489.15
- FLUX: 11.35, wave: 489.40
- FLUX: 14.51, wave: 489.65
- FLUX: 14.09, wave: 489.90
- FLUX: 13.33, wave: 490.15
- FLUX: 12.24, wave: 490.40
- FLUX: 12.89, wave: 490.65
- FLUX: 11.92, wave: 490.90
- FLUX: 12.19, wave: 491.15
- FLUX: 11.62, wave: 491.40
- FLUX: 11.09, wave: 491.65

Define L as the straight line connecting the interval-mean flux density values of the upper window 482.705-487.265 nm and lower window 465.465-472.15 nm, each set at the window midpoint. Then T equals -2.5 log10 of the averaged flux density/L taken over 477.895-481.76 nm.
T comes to -0.07 mag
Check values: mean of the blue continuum 12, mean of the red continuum 11.9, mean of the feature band 12.7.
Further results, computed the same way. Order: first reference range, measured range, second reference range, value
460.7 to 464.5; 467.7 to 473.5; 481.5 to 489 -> 0.04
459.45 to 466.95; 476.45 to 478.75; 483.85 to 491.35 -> -0.04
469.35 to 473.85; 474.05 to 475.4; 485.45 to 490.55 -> -0.09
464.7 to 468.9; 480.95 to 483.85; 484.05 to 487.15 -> -0.10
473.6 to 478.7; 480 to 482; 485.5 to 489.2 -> -0.08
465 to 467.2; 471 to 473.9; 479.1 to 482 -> 0.04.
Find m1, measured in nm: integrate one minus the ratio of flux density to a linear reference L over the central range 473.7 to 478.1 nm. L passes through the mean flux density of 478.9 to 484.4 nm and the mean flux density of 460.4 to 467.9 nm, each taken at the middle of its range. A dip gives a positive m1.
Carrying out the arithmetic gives 0.06 nm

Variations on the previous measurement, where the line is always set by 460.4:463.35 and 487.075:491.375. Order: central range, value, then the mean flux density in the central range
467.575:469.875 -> 0.058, 12.1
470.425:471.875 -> 0.095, 11.6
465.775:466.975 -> 0.041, 12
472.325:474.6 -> 0.082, 11.9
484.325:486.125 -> 0.064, 11.8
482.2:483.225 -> -0.028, 12.6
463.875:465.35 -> 0.112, 11.5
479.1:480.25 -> -0.103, 13.4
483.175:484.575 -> -0.067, 12.8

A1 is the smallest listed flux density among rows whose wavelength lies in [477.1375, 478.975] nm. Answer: 11.24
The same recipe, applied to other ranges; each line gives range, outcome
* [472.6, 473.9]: 10.38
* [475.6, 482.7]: 11.01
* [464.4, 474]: 10.35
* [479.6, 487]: 8.801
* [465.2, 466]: 12.86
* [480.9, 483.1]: 11.9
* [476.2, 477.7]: 11.89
